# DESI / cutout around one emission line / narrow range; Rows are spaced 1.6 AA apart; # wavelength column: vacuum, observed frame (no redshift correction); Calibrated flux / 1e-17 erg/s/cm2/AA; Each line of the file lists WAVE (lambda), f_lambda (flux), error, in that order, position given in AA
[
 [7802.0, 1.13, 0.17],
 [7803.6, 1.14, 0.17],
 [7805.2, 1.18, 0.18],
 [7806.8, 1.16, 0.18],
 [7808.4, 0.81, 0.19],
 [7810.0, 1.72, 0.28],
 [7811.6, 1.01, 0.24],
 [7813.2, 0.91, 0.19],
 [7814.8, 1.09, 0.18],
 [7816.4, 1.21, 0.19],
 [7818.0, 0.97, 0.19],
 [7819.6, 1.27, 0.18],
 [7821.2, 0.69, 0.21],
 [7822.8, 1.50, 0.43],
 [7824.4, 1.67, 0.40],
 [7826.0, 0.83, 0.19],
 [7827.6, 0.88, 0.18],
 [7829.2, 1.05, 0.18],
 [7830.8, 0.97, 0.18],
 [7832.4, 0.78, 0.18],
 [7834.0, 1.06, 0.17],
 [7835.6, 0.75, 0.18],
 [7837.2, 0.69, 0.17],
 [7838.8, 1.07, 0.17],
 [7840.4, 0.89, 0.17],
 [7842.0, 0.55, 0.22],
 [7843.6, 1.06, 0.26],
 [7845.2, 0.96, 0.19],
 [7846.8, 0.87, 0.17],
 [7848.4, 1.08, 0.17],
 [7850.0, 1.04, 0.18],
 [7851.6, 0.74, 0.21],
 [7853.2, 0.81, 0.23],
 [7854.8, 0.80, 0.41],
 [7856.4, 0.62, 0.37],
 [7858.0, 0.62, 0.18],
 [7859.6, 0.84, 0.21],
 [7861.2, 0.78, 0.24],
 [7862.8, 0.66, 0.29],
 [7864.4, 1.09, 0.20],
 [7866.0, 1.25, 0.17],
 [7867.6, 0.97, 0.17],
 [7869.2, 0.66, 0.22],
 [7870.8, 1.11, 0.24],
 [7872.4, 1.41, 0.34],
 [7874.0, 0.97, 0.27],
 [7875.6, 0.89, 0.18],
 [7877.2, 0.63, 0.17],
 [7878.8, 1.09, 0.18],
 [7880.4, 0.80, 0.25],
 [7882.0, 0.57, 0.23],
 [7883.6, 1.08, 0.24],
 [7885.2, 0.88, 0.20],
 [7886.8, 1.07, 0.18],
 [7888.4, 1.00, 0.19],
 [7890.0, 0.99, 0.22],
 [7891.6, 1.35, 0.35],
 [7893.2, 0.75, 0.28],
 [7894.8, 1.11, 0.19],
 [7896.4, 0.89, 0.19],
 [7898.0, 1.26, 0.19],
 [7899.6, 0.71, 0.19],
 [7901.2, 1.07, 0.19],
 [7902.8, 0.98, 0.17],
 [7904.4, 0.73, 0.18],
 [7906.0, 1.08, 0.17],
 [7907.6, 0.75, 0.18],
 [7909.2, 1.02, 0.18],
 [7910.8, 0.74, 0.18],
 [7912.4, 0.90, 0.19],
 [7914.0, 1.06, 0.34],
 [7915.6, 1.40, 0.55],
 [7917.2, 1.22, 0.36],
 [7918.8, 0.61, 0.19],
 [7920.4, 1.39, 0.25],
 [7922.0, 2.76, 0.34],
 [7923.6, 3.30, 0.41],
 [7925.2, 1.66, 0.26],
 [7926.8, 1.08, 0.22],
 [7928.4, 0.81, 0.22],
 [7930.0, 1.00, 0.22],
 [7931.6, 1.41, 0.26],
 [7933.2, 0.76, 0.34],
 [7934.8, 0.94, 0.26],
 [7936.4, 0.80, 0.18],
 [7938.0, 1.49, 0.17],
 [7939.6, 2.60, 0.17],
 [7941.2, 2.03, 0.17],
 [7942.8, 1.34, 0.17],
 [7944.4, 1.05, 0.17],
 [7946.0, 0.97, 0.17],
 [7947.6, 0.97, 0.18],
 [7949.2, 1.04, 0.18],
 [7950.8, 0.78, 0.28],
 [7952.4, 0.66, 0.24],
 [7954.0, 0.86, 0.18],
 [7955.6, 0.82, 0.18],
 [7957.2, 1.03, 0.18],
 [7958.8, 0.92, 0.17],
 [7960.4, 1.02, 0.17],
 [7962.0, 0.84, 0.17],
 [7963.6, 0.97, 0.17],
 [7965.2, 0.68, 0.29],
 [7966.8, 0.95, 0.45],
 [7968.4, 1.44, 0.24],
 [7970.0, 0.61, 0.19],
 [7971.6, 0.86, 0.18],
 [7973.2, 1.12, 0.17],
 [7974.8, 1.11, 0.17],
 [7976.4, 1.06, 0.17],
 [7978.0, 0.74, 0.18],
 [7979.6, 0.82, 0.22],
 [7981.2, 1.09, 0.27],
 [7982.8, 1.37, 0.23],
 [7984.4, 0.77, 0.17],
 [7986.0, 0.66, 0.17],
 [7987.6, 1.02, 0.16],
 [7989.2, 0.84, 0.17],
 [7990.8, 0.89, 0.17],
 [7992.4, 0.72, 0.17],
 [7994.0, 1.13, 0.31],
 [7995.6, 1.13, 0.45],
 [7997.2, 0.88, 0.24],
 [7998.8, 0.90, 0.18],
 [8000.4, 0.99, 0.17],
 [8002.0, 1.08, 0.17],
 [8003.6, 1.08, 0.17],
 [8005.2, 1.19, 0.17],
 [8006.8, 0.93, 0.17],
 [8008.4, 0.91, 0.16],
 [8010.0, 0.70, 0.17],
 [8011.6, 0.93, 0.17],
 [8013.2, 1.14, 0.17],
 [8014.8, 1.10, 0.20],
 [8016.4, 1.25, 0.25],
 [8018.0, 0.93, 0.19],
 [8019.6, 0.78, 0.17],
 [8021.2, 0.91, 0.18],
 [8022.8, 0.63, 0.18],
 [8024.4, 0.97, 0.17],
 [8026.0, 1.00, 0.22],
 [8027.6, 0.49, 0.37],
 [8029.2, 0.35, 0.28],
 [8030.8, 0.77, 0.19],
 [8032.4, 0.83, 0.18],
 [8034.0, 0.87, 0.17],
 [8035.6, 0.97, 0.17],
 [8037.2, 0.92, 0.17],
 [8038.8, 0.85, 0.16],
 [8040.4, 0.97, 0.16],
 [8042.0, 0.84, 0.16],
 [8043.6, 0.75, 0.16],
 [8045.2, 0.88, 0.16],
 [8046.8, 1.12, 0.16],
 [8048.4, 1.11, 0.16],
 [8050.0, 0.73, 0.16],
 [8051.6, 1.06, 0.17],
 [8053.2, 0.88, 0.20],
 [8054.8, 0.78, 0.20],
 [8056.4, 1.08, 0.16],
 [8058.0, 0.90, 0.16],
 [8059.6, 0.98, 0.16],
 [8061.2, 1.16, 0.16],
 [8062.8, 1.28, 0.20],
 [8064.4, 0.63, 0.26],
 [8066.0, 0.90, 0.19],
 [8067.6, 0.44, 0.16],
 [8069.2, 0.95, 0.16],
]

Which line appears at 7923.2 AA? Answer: [S II] 6716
